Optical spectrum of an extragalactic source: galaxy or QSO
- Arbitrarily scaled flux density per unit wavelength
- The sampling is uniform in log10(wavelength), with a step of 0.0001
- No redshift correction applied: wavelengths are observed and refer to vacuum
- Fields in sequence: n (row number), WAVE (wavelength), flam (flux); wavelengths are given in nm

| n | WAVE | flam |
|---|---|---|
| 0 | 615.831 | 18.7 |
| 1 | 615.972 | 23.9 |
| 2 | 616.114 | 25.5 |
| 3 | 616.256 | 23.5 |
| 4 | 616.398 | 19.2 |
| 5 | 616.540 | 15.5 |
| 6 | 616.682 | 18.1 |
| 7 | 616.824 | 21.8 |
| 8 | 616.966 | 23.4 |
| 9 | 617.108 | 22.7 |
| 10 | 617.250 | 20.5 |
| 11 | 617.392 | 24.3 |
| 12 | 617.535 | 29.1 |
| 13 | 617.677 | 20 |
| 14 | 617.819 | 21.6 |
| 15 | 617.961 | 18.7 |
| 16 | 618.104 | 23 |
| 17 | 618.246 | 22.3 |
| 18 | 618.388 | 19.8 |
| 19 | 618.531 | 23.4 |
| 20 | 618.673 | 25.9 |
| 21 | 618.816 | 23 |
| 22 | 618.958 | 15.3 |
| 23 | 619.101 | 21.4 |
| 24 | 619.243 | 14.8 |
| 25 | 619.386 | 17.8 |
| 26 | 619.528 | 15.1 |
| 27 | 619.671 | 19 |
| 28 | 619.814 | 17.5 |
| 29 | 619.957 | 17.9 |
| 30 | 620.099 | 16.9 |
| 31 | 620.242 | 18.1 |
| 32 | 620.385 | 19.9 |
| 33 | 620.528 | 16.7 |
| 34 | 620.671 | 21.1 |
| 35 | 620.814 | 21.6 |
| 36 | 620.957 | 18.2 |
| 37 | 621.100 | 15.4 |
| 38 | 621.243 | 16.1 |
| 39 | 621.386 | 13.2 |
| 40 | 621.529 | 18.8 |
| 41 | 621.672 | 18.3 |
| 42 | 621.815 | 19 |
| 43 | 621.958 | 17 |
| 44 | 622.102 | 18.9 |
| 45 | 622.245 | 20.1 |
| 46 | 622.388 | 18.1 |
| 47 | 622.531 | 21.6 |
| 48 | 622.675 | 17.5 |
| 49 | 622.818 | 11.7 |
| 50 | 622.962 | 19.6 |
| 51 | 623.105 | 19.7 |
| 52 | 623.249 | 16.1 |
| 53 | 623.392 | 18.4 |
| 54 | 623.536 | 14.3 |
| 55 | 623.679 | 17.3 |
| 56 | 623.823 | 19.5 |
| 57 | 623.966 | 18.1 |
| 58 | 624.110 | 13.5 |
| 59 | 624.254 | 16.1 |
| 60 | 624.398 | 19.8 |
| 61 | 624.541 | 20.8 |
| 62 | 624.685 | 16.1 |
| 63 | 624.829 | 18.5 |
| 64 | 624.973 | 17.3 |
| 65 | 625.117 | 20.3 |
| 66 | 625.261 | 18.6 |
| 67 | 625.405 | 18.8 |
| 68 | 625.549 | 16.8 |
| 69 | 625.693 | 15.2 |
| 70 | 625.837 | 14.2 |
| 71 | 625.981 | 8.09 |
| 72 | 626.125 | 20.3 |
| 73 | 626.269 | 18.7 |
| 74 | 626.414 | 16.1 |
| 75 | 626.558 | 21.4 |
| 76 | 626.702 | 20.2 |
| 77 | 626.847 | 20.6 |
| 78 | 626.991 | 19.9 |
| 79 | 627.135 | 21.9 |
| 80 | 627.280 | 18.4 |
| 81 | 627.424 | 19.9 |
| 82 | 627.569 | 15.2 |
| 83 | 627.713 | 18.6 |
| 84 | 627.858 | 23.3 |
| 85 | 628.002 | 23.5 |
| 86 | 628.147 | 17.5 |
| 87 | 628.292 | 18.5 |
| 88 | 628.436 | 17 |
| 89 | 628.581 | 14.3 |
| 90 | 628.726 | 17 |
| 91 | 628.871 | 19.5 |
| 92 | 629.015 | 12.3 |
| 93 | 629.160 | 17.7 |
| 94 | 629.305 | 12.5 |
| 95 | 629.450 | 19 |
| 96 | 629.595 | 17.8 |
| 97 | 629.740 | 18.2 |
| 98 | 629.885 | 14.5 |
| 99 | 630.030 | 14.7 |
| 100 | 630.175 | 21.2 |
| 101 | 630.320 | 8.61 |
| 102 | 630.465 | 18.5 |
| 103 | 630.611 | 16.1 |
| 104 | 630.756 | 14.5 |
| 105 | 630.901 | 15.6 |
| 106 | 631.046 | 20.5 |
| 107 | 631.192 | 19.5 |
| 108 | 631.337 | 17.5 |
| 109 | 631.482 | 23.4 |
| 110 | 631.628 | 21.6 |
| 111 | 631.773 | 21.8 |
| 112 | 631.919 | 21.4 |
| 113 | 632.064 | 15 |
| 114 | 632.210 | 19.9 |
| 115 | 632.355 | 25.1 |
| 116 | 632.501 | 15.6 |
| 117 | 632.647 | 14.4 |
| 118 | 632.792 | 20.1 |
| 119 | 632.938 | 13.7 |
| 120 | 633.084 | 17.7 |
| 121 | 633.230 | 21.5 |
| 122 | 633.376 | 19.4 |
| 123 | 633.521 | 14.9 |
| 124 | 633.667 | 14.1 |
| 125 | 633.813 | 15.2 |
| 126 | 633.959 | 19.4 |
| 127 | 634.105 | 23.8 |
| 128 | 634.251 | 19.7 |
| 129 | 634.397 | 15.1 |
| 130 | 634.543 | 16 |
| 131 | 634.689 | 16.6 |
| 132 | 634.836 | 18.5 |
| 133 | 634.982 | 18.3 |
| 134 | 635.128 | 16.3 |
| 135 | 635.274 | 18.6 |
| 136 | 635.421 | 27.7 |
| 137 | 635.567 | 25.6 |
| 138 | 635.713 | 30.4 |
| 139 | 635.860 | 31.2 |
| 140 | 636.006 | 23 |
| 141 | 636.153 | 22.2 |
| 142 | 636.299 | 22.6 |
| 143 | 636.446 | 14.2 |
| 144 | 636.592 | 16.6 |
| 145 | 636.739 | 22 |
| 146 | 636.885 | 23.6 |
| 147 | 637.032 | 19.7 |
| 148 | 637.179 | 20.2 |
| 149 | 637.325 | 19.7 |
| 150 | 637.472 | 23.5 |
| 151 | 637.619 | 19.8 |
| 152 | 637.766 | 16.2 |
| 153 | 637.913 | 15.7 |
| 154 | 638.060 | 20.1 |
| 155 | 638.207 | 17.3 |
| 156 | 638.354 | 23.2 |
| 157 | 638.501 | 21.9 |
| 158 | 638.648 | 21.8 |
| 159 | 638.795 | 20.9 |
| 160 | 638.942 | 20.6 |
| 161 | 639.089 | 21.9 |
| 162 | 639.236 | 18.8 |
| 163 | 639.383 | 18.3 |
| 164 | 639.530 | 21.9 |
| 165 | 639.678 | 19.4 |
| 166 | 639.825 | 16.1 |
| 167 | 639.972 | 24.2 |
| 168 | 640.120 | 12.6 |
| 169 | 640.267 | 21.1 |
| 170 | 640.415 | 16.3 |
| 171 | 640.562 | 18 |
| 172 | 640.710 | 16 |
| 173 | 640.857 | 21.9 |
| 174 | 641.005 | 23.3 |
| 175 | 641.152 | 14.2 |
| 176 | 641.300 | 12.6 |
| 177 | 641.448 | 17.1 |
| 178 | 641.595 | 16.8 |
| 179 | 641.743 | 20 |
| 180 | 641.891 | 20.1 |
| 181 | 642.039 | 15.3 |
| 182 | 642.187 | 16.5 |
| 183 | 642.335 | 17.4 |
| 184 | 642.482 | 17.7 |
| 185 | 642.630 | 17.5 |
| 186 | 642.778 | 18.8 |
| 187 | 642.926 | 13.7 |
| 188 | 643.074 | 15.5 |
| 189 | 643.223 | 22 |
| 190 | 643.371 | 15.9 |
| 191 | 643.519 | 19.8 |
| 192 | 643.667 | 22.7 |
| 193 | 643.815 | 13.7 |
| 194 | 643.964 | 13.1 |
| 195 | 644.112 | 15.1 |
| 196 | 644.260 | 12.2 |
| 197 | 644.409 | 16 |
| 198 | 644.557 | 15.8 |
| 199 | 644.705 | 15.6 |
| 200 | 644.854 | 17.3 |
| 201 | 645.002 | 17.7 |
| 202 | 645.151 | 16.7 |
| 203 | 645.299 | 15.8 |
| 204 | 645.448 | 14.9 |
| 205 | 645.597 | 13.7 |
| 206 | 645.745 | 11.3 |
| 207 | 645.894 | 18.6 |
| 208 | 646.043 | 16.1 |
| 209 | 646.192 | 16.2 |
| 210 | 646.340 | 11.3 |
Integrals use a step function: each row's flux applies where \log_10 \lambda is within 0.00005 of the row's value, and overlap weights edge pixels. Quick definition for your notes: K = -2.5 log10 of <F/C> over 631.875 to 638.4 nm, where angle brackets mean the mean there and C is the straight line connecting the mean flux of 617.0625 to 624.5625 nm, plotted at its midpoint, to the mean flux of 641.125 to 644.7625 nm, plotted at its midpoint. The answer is -0.129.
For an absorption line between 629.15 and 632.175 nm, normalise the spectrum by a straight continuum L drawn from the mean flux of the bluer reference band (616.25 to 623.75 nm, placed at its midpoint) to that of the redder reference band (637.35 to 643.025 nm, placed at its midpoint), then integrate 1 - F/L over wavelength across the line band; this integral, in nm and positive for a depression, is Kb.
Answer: 0.20 nm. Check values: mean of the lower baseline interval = 19.2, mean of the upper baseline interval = 18.6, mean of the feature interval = 17.6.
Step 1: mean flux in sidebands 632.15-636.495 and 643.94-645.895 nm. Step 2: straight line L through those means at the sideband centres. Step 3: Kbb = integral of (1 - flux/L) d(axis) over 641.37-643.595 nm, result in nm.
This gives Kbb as -0.19 nm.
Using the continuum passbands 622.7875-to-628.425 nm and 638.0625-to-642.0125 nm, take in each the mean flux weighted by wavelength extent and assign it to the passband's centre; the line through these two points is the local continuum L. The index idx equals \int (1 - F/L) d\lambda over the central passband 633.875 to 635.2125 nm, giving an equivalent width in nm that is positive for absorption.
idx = 0.04 nm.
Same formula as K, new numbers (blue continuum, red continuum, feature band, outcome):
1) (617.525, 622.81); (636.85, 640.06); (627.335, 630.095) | 0.12 mag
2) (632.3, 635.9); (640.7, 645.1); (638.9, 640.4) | -0.08 mag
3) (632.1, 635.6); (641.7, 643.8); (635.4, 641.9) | -0.11 mag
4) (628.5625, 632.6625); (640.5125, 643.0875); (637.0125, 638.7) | -0.14 mag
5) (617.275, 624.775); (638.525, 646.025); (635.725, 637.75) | -0.20 mag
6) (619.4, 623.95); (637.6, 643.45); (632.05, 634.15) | 0.01 mag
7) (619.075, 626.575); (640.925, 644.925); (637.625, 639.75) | -0.17 mag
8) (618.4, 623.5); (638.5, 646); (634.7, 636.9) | -0.22 mag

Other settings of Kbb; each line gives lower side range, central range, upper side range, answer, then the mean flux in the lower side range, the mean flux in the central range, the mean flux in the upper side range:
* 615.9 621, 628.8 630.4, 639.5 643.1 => 0.262 nm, 20.5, 16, 17.7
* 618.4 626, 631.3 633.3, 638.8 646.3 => -0.183 nm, 17.9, 19.2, 17.3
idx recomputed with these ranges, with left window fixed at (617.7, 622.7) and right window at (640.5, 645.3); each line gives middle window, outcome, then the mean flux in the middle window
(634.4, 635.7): -0.17 nm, 19.9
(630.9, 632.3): -0.15 nm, 19.9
